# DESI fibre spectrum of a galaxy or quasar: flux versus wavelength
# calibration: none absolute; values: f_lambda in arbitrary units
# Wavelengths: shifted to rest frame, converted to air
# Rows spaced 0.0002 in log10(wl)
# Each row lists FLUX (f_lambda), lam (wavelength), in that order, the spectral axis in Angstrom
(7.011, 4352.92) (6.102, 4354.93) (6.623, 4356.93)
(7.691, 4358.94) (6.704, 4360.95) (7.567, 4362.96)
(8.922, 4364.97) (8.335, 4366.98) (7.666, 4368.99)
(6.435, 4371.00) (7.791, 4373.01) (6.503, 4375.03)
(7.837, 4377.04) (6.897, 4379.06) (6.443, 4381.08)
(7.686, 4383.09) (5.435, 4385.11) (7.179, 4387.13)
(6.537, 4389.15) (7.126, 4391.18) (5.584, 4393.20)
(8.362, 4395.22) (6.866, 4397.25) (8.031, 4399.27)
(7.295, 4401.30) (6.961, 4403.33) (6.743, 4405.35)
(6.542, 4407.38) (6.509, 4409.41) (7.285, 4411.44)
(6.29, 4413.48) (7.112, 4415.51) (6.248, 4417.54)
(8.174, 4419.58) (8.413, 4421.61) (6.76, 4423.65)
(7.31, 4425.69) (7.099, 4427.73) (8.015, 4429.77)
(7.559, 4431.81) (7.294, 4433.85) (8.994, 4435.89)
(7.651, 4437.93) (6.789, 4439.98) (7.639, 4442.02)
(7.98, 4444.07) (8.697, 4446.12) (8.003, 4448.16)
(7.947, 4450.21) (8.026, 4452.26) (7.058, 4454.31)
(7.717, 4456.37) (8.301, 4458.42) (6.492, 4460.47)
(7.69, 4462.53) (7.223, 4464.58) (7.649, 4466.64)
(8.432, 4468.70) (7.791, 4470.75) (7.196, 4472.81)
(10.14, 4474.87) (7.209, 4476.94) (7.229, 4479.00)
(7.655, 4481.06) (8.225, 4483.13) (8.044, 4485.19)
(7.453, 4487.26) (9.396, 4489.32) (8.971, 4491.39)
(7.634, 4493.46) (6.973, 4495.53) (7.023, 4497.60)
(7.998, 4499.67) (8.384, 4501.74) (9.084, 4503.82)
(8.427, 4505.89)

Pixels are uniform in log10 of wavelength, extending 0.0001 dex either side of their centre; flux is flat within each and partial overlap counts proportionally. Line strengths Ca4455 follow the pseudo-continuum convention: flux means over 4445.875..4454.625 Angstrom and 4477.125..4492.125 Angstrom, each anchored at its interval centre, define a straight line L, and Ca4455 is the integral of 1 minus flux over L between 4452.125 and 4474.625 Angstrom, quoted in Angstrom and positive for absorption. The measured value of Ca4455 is 0.9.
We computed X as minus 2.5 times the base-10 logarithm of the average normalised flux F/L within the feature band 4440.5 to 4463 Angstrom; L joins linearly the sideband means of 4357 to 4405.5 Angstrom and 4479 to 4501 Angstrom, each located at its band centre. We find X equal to -0.01 mag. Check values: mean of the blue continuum 7.19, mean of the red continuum 7.91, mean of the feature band 7.76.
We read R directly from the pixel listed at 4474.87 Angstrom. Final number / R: 10.14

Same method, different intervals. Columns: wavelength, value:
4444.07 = 7.98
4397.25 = 6.866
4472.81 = 7.196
